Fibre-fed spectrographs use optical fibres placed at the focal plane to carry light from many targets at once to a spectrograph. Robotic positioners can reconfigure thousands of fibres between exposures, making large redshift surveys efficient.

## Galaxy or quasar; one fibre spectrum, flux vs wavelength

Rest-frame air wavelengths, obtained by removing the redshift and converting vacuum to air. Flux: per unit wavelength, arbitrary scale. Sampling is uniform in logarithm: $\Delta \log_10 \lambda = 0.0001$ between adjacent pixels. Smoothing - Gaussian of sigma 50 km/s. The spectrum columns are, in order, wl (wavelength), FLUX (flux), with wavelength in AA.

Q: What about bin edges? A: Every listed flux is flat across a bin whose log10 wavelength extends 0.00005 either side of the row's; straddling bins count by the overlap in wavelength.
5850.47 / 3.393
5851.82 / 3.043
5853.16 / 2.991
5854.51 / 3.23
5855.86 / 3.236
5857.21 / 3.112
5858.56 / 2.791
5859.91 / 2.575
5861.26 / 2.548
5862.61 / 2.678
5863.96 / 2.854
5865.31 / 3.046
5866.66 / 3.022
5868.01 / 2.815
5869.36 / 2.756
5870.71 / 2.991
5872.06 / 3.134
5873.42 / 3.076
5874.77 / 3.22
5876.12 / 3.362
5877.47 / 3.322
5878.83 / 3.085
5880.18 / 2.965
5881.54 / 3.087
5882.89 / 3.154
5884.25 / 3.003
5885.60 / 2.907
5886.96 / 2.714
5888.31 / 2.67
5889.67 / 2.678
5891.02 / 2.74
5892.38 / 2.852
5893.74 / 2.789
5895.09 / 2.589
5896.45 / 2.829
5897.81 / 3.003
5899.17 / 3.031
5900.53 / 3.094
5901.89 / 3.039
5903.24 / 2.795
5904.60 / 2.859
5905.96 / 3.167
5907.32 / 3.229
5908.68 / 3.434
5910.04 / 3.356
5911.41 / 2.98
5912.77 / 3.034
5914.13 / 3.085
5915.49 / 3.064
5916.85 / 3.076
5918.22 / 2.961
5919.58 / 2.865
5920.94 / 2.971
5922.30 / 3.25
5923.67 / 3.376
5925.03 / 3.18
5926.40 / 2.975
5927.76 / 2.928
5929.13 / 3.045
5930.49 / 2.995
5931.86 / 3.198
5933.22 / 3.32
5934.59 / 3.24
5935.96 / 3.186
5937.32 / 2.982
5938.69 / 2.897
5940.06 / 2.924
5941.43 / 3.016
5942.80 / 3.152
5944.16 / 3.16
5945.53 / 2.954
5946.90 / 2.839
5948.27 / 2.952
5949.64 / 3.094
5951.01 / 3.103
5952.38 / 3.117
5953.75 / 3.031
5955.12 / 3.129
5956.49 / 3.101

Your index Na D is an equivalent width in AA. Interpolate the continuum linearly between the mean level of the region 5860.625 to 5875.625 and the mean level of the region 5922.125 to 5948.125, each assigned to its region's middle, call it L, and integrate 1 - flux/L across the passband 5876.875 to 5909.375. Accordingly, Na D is 0.3 AA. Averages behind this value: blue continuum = 2.93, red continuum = 3.08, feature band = 2.96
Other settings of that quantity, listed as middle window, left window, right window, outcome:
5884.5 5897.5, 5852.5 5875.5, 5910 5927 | 1.1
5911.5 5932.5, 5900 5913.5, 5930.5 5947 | 0.2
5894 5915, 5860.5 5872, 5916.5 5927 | -0.1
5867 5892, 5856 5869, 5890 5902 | -1.1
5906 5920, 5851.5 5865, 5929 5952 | -0.5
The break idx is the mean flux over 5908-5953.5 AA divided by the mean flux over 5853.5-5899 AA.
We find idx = 1.0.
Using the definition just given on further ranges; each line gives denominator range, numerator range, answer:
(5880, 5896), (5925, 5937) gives 1.09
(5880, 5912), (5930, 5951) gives 1.04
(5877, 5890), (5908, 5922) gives 1.04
